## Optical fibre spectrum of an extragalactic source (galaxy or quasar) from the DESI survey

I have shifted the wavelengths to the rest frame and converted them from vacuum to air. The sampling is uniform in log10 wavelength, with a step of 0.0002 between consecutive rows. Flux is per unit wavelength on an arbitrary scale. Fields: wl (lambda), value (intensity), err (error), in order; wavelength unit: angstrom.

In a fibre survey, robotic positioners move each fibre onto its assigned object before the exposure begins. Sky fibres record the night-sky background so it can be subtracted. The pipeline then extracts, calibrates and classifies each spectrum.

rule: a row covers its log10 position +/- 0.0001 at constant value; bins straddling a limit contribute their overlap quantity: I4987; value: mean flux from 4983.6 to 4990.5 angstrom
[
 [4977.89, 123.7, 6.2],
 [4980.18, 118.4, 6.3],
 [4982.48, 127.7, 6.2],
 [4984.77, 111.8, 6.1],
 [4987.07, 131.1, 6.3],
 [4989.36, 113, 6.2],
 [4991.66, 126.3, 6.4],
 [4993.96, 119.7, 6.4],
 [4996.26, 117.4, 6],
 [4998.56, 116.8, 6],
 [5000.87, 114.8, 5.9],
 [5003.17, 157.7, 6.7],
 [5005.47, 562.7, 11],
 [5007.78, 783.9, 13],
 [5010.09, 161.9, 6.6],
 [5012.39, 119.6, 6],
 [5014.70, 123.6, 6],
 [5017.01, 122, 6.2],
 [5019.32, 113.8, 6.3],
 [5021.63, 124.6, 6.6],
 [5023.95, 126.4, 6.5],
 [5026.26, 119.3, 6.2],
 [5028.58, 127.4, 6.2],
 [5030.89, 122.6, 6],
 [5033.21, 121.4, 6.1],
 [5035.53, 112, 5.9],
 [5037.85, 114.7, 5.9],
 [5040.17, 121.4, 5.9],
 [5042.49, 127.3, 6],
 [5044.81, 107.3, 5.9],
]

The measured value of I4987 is 119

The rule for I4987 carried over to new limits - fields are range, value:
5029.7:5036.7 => 119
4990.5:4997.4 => 121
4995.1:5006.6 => 213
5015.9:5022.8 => 120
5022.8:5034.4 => 123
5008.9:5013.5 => 146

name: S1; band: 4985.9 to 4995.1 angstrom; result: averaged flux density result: 123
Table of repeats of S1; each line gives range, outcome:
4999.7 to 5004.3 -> 136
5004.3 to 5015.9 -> 349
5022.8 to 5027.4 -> 123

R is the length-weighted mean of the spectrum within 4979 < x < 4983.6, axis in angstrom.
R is 123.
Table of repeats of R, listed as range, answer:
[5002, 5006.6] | 359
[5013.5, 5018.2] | 123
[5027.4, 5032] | 125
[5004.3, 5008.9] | 670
